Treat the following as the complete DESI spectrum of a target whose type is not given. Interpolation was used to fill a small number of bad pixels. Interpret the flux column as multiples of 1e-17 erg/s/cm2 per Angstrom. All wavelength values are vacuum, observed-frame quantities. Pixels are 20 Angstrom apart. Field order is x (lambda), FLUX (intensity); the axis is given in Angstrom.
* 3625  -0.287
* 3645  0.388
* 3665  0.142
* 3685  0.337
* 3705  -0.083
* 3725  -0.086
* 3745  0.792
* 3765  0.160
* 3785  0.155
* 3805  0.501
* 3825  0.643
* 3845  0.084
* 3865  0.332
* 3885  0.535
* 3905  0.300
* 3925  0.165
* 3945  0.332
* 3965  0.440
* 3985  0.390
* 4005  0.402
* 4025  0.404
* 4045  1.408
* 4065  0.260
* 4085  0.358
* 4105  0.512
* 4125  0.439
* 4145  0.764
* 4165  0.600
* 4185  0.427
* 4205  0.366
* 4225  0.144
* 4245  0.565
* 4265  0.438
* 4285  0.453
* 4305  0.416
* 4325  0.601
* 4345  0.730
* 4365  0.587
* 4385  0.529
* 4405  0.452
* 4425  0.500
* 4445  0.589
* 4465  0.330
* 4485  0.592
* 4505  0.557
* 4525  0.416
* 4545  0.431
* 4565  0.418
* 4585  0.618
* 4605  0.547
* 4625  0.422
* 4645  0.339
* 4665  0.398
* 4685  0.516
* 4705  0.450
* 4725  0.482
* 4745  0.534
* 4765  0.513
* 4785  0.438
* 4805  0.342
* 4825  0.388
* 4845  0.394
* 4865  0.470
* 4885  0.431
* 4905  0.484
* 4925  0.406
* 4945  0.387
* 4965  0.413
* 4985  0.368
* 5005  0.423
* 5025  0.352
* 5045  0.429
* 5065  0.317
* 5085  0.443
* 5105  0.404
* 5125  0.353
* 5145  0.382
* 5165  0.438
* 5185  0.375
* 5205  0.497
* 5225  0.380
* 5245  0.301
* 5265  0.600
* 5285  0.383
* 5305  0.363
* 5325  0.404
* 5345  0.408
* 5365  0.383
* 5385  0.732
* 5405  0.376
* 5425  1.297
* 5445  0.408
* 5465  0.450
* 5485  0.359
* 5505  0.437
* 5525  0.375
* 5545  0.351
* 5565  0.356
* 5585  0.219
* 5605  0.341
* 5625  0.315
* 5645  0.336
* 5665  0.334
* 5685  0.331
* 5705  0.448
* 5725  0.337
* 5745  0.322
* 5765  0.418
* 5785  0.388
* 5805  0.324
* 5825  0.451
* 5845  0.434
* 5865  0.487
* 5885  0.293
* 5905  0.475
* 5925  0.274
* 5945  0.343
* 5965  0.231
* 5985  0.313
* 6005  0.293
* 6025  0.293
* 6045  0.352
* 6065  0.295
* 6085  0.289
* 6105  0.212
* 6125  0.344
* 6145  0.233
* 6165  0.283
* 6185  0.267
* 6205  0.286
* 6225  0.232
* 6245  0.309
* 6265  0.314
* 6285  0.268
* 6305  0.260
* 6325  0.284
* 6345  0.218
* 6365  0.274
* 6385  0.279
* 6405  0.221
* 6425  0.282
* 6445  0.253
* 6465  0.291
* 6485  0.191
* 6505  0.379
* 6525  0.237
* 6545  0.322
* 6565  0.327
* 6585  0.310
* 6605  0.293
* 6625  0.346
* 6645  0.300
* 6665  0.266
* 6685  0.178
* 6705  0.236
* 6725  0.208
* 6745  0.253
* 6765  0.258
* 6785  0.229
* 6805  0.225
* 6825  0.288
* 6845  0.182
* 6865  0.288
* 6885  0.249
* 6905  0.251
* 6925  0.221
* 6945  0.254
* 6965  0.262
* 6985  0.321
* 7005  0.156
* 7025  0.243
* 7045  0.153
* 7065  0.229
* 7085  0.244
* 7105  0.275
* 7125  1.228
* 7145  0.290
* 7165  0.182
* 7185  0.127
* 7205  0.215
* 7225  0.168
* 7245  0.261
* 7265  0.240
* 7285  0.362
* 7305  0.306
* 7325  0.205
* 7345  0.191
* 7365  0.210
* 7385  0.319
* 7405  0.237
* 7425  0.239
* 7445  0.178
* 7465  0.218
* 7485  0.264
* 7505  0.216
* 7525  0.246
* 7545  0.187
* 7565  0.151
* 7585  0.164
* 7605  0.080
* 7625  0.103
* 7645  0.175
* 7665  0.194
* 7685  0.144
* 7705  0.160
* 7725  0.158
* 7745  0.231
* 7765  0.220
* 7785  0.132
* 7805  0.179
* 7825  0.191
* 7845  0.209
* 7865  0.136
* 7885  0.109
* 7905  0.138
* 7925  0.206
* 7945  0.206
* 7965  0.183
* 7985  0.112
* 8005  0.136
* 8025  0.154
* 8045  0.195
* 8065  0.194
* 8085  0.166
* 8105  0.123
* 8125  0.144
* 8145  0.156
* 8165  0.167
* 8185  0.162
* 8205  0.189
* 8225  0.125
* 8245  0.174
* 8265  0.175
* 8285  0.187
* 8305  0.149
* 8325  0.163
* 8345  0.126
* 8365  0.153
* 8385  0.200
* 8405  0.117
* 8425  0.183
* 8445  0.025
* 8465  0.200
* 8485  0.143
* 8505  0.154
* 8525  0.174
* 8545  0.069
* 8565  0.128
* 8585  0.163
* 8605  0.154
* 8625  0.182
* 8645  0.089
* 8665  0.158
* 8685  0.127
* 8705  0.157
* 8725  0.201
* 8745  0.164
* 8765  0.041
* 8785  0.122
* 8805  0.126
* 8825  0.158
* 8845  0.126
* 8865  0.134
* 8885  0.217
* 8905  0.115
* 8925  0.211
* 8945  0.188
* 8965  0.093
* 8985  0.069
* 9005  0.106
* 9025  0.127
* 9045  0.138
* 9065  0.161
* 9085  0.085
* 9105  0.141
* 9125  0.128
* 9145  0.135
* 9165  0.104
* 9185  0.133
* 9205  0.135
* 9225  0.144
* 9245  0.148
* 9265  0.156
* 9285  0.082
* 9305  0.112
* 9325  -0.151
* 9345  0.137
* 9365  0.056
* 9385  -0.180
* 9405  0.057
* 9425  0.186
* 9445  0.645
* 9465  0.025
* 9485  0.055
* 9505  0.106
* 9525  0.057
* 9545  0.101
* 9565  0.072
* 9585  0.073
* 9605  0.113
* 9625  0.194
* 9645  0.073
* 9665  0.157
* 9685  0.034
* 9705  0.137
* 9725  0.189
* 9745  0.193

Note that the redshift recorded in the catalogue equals 0.085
